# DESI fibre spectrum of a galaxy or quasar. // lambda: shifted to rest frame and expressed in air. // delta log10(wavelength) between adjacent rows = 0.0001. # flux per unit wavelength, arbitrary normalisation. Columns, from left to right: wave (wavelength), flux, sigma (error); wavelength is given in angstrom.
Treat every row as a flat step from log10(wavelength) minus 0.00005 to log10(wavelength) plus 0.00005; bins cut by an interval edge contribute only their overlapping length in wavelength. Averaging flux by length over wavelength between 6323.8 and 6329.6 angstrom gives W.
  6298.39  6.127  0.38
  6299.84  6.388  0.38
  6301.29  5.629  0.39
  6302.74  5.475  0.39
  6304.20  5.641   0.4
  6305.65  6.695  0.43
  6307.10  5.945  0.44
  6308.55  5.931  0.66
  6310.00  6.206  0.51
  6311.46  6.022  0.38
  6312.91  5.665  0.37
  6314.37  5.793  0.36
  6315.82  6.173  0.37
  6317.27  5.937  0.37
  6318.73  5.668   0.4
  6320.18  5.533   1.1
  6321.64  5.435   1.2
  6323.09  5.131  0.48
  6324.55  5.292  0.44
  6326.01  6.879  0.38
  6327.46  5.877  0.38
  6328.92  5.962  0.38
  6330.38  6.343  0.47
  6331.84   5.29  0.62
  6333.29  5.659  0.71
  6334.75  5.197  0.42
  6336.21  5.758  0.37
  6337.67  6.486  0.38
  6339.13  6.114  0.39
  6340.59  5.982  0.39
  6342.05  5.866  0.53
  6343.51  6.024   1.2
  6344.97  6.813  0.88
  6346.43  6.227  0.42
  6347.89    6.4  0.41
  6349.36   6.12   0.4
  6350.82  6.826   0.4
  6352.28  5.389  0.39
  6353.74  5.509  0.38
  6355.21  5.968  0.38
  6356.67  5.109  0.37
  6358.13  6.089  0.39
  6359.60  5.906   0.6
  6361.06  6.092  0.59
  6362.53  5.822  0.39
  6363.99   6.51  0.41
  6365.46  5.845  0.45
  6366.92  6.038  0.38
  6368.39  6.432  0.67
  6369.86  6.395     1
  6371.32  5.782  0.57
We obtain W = 6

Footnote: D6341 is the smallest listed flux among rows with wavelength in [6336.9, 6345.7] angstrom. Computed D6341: 5.866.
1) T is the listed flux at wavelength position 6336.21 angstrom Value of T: 5.758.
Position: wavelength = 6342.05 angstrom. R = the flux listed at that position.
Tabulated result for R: 5.866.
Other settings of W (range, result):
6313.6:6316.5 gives 5.97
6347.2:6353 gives 6.18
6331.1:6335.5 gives 5.39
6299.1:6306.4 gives 5.96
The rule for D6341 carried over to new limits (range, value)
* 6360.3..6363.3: 5.822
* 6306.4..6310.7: 5.931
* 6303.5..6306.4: 5.641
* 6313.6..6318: 5.793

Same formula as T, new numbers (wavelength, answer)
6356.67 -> 5.109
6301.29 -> 5.629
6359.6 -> 5.906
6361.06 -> 6.092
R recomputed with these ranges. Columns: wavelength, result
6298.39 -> 6.127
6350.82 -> 6.826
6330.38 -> 6.343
